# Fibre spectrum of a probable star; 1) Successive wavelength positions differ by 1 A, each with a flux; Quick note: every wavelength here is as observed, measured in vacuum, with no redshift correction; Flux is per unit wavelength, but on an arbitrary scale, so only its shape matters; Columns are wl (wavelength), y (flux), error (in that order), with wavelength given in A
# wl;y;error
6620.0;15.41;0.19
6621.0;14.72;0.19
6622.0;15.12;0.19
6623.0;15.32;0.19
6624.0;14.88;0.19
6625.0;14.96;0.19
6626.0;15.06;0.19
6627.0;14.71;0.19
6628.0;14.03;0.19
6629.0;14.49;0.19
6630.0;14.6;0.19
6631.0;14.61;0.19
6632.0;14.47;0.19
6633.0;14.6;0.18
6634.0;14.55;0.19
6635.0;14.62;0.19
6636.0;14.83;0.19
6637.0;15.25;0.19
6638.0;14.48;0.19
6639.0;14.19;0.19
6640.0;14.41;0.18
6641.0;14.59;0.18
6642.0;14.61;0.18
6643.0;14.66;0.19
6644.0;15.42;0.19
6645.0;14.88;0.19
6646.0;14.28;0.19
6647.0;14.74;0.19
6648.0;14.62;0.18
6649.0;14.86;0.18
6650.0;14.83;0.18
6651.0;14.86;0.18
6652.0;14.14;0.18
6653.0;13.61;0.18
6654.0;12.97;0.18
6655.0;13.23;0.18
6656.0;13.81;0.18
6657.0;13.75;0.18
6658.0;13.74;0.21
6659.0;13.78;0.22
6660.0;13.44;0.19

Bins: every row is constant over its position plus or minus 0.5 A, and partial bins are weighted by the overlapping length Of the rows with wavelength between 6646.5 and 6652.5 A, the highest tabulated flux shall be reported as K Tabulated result 14.86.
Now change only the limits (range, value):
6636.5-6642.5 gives 15.25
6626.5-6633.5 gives 14.71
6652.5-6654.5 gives 13.61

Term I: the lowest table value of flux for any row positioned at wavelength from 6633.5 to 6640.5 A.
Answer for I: 14.19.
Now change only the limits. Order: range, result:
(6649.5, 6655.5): 12.97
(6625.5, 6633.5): 14.03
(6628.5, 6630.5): 14.49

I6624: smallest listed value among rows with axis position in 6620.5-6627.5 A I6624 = 14.71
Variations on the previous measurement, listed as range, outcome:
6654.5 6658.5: 13.23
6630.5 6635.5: 14.47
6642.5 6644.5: 14.66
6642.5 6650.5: 14.28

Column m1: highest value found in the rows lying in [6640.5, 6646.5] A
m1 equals 15.42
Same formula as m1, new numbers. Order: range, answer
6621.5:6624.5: 15.32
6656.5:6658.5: 13.75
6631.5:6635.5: 14.62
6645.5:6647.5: 14.74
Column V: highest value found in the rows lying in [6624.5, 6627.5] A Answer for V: 15.06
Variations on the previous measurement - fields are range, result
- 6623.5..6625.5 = 14.96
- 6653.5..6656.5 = 13.81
